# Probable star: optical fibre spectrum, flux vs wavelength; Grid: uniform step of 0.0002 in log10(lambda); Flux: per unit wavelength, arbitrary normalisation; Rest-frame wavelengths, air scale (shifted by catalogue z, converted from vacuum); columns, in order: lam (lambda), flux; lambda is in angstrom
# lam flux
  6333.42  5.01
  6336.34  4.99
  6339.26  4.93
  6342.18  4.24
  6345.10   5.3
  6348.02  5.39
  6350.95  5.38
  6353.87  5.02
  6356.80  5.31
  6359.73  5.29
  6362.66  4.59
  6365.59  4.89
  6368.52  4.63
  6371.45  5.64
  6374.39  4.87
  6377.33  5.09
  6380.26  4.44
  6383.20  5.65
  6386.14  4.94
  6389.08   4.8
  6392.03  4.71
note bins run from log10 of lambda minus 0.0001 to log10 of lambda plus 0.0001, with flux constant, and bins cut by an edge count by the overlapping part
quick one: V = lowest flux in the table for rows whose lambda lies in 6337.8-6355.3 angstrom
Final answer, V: 4.24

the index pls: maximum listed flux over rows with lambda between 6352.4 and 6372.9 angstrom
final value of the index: 5.64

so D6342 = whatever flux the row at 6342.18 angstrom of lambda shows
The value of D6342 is 4.24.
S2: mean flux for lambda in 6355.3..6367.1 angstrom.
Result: 5.02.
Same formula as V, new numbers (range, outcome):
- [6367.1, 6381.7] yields 4.44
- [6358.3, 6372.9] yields 4.59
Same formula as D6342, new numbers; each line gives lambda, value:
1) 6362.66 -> 4.59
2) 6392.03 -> 4.71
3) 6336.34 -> 4.99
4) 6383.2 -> 5.65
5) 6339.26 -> 4.93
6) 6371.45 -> 5.64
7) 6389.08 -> 4.8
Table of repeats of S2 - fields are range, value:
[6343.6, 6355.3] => 5.27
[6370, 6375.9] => 5.24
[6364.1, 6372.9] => 5.05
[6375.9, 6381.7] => 4.77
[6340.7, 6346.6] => 4.78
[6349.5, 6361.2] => 5.25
